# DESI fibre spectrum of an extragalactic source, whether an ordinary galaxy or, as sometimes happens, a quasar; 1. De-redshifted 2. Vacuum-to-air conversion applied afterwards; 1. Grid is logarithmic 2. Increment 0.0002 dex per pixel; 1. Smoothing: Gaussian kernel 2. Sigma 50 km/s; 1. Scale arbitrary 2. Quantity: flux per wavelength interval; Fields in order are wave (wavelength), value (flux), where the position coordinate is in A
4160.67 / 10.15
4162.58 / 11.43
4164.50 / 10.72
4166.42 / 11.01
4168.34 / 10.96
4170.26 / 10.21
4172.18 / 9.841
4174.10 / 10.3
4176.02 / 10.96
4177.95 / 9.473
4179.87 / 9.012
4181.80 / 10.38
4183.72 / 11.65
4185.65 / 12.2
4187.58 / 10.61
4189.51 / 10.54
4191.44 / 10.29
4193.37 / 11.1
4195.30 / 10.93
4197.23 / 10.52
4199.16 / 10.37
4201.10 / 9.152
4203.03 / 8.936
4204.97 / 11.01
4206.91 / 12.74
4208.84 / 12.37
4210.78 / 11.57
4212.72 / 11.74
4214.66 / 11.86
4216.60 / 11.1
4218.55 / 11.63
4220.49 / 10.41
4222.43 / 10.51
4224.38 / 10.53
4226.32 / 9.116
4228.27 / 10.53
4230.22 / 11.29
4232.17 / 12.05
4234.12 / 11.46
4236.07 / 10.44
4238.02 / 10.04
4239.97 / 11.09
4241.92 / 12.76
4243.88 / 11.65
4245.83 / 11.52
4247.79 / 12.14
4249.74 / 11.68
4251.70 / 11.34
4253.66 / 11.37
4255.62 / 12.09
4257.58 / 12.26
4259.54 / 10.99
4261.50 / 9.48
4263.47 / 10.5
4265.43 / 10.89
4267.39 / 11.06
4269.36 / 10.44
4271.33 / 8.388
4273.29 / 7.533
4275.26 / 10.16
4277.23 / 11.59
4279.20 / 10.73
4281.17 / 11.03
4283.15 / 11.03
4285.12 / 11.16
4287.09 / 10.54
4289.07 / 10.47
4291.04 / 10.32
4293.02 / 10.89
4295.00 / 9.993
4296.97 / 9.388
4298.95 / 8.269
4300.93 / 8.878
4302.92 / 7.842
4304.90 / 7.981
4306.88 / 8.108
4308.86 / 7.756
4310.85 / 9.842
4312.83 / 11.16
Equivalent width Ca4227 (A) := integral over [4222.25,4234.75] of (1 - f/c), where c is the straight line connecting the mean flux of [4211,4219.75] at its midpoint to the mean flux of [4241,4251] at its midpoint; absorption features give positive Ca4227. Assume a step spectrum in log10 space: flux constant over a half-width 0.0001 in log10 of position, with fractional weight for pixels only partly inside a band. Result 1.0 A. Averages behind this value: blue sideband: 11.5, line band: 10.8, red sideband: 11.9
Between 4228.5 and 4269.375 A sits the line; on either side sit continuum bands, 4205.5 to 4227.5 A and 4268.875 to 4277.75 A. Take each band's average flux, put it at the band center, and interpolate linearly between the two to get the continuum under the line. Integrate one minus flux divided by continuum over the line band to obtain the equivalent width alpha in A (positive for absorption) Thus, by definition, -4.2 A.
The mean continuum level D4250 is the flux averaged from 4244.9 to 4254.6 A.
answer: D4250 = 11.6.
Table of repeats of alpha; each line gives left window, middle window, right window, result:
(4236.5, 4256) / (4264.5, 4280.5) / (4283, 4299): 1.0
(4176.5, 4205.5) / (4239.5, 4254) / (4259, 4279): -2.2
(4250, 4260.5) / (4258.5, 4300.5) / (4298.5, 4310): -1.6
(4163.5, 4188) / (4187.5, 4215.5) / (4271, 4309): -1.5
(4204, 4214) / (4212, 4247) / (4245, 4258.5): 2.2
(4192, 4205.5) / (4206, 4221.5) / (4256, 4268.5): -1.9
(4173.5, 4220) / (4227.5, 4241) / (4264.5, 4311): -0.8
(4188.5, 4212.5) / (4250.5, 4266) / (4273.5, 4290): -0.6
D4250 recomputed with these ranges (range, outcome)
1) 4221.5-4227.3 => 10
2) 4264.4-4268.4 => 11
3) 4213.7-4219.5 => 11.5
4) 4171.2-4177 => 10.4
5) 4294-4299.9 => 9.23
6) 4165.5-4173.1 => 10.5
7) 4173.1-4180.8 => 9.94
